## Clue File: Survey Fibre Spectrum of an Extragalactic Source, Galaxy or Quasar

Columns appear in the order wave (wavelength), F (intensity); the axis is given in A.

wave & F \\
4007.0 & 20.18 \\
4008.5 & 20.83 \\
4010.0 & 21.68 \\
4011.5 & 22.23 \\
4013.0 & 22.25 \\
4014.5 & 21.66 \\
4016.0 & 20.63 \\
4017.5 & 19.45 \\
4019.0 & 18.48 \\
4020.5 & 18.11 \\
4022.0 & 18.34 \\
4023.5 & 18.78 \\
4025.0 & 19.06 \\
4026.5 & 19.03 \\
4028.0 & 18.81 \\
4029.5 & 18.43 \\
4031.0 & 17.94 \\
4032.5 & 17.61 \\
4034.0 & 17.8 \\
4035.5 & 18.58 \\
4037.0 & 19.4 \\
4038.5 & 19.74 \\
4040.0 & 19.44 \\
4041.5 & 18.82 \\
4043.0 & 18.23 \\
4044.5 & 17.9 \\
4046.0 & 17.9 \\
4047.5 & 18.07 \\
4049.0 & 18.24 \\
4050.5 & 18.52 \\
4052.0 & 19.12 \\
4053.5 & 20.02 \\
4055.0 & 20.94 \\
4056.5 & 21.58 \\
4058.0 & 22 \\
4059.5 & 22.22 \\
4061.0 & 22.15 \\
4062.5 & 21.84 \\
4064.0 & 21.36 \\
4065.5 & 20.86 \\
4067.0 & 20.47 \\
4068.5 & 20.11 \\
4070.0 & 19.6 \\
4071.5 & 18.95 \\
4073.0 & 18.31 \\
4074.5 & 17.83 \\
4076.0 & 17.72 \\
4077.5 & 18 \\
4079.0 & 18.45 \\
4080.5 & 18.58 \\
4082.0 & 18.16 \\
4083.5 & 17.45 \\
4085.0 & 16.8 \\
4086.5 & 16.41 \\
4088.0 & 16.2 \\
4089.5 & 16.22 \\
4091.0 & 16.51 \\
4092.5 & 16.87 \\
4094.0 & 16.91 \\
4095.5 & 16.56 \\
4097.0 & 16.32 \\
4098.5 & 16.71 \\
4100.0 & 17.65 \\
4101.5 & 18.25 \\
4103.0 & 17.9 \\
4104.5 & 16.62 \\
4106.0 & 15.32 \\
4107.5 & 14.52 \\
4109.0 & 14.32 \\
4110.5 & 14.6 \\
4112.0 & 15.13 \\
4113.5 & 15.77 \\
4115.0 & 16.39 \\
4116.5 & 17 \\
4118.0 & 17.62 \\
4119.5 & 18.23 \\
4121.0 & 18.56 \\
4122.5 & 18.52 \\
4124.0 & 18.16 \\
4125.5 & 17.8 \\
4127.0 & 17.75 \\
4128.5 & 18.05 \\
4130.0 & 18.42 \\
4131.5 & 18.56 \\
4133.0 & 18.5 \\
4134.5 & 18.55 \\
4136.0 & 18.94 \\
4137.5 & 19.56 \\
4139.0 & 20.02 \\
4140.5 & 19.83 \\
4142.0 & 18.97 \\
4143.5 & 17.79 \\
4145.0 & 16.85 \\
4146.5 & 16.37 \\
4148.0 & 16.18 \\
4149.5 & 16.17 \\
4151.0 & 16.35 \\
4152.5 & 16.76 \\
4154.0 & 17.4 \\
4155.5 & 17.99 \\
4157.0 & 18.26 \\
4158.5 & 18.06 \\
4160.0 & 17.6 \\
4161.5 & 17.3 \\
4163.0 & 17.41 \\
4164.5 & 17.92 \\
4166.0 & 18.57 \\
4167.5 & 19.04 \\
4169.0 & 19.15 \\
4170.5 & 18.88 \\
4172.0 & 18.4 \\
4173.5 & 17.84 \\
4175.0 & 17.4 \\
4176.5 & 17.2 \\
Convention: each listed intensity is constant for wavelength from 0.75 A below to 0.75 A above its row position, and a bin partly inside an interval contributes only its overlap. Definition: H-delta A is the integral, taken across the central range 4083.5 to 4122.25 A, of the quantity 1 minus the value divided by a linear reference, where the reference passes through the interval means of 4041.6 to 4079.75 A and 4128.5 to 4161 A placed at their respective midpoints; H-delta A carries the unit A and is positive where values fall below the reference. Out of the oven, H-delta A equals 4.5 A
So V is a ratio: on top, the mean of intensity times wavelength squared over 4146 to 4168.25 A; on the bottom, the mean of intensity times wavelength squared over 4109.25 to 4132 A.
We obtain 1.03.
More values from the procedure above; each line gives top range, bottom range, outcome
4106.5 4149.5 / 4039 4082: 0.93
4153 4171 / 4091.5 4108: 1.12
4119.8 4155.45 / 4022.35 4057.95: 1.00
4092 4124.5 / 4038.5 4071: 0.86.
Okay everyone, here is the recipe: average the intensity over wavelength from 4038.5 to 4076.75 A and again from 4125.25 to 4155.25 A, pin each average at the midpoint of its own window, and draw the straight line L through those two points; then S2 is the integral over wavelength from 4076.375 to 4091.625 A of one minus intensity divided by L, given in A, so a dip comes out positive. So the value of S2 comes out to 1.5 A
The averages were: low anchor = 19.7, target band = 17.3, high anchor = 17.9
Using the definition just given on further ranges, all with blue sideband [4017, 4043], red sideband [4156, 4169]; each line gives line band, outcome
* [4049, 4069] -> -2.4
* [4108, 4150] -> 1.5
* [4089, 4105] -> 1.2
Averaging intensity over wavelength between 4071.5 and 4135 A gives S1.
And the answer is 17.2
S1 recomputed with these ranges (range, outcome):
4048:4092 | 19.1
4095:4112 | 16.2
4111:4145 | 18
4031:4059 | 19.1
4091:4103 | 17.1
